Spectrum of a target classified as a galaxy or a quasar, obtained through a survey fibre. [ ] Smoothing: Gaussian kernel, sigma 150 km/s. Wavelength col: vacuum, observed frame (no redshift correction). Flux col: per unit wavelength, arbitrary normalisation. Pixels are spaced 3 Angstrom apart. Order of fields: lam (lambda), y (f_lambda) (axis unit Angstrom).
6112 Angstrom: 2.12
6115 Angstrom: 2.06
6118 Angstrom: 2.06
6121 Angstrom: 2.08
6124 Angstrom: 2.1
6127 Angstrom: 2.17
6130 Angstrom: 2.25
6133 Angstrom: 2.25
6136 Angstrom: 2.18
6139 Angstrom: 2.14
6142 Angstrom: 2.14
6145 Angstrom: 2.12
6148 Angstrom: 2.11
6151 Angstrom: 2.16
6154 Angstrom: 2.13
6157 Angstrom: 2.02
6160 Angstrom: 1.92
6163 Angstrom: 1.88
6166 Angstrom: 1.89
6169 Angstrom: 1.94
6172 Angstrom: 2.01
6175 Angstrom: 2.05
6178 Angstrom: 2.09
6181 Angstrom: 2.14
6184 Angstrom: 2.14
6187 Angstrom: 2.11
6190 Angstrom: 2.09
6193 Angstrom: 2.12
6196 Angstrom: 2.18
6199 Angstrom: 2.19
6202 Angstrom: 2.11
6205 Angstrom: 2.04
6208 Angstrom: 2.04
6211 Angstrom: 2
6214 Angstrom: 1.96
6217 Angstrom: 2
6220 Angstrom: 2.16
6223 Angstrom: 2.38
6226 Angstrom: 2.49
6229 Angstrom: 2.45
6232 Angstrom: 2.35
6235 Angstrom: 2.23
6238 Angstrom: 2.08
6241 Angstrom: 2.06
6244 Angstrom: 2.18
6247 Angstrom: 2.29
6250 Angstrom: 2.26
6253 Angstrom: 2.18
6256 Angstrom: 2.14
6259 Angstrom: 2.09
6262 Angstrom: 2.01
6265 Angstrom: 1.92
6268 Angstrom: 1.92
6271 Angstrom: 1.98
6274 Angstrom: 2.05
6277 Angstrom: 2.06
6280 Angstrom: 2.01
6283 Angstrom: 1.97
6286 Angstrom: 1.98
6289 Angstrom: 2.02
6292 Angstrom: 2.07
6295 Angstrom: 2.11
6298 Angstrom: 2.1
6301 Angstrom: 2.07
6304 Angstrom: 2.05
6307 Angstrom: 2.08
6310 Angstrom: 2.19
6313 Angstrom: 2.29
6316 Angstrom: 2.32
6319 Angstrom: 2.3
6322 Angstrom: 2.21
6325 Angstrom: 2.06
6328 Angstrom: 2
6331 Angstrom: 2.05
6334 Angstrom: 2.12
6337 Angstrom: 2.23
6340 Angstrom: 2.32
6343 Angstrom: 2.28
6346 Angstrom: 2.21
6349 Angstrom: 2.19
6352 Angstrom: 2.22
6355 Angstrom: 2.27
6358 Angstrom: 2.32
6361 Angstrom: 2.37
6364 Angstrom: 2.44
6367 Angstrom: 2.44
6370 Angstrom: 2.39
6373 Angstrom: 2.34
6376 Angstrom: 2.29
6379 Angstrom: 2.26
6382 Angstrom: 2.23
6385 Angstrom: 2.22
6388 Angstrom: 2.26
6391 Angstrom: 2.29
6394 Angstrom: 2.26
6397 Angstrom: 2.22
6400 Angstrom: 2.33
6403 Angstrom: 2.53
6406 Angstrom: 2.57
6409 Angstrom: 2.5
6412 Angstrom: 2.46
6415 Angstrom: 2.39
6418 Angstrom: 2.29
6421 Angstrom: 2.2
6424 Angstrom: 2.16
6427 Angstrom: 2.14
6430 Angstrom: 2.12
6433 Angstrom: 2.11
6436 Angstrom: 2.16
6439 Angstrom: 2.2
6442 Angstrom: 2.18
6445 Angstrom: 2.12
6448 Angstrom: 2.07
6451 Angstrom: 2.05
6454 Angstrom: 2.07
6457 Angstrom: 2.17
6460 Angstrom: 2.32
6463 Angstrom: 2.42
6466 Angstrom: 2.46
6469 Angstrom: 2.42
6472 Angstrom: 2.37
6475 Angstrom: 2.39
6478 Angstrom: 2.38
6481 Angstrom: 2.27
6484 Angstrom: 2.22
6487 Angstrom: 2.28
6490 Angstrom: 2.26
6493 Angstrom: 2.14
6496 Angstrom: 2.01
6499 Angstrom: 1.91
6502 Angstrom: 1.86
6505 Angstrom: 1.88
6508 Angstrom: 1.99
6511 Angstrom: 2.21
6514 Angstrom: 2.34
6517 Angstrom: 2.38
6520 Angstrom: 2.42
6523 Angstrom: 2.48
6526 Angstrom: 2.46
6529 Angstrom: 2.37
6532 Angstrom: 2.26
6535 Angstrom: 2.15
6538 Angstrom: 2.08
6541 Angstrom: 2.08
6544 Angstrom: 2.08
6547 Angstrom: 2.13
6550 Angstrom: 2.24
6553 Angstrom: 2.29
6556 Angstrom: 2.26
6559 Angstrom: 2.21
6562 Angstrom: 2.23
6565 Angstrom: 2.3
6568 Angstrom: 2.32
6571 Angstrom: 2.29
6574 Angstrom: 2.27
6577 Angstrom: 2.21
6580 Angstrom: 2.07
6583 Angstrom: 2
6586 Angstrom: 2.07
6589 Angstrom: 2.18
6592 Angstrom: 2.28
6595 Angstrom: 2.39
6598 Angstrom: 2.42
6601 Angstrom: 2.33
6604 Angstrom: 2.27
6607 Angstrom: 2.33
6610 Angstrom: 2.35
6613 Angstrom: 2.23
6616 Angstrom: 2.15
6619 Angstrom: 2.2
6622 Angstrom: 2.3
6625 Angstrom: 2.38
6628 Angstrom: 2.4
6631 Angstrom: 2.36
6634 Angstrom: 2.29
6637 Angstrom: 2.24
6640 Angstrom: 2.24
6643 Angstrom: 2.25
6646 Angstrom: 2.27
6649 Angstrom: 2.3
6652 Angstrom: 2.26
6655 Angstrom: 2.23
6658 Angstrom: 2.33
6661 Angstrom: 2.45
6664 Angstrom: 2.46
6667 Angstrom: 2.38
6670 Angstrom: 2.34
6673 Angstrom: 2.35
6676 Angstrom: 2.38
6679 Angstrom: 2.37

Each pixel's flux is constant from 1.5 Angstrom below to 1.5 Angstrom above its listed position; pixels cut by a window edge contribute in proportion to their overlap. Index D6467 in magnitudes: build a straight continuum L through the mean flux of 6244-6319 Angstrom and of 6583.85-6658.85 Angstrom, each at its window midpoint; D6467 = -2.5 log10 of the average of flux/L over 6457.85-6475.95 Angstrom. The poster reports -0.09 mag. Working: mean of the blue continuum 2.1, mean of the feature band 2.39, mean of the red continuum 2.28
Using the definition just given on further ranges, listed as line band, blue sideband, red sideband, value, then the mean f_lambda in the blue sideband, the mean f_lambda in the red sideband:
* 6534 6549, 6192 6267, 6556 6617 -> 0.064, 2.16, 2.25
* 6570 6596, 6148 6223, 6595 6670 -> 0.046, 2.06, 2.31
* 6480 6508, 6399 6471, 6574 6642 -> 0.091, 2.27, 2.26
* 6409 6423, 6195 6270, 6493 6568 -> -0.082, 2.15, 2.19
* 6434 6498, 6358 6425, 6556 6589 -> 0.023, 2.34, 2.2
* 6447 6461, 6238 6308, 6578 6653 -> 0.020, 2.07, 2.26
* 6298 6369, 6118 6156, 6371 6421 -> 0.035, 2.15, 2.34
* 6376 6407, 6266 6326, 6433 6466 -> -0.079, 2.09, 2.19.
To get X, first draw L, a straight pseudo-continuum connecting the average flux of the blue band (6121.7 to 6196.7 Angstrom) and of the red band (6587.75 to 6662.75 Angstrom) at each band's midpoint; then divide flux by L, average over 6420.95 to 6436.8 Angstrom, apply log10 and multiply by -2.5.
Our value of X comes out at 0.034 mag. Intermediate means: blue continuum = 2.09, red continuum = 2.3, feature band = 2.14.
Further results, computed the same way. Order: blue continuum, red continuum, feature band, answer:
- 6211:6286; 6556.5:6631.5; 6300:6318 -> -0.01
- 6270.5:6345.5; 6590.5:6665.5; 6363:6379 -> -0.10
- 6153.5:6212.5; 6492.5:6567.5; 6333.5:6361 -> -0.07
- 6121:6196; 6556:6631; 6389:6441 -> -0.05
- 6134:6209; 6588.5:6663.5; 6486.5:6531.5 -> 0.02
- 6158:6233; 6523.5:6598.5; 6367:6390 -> -0.06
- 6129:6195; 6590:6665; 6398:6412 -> -0.13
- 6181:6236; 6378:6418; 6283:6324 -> 0.06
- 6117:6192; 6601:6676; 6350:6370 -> -0.08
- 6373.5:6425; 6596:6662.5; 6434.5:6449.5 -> 0.08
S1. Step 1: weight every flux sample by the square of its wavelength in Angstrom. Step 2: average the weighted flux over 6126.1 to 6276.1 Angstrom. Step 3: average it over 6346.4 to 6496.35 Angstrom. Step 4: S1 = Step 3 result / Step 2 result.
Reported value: 1.15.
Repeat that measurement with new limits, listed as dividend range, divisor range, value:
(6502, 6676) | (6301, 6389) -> 1.09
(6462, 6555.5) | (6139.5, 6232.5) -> 1.17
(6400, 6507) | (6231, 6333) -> 1.12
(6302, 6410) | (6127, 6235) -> 1.13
